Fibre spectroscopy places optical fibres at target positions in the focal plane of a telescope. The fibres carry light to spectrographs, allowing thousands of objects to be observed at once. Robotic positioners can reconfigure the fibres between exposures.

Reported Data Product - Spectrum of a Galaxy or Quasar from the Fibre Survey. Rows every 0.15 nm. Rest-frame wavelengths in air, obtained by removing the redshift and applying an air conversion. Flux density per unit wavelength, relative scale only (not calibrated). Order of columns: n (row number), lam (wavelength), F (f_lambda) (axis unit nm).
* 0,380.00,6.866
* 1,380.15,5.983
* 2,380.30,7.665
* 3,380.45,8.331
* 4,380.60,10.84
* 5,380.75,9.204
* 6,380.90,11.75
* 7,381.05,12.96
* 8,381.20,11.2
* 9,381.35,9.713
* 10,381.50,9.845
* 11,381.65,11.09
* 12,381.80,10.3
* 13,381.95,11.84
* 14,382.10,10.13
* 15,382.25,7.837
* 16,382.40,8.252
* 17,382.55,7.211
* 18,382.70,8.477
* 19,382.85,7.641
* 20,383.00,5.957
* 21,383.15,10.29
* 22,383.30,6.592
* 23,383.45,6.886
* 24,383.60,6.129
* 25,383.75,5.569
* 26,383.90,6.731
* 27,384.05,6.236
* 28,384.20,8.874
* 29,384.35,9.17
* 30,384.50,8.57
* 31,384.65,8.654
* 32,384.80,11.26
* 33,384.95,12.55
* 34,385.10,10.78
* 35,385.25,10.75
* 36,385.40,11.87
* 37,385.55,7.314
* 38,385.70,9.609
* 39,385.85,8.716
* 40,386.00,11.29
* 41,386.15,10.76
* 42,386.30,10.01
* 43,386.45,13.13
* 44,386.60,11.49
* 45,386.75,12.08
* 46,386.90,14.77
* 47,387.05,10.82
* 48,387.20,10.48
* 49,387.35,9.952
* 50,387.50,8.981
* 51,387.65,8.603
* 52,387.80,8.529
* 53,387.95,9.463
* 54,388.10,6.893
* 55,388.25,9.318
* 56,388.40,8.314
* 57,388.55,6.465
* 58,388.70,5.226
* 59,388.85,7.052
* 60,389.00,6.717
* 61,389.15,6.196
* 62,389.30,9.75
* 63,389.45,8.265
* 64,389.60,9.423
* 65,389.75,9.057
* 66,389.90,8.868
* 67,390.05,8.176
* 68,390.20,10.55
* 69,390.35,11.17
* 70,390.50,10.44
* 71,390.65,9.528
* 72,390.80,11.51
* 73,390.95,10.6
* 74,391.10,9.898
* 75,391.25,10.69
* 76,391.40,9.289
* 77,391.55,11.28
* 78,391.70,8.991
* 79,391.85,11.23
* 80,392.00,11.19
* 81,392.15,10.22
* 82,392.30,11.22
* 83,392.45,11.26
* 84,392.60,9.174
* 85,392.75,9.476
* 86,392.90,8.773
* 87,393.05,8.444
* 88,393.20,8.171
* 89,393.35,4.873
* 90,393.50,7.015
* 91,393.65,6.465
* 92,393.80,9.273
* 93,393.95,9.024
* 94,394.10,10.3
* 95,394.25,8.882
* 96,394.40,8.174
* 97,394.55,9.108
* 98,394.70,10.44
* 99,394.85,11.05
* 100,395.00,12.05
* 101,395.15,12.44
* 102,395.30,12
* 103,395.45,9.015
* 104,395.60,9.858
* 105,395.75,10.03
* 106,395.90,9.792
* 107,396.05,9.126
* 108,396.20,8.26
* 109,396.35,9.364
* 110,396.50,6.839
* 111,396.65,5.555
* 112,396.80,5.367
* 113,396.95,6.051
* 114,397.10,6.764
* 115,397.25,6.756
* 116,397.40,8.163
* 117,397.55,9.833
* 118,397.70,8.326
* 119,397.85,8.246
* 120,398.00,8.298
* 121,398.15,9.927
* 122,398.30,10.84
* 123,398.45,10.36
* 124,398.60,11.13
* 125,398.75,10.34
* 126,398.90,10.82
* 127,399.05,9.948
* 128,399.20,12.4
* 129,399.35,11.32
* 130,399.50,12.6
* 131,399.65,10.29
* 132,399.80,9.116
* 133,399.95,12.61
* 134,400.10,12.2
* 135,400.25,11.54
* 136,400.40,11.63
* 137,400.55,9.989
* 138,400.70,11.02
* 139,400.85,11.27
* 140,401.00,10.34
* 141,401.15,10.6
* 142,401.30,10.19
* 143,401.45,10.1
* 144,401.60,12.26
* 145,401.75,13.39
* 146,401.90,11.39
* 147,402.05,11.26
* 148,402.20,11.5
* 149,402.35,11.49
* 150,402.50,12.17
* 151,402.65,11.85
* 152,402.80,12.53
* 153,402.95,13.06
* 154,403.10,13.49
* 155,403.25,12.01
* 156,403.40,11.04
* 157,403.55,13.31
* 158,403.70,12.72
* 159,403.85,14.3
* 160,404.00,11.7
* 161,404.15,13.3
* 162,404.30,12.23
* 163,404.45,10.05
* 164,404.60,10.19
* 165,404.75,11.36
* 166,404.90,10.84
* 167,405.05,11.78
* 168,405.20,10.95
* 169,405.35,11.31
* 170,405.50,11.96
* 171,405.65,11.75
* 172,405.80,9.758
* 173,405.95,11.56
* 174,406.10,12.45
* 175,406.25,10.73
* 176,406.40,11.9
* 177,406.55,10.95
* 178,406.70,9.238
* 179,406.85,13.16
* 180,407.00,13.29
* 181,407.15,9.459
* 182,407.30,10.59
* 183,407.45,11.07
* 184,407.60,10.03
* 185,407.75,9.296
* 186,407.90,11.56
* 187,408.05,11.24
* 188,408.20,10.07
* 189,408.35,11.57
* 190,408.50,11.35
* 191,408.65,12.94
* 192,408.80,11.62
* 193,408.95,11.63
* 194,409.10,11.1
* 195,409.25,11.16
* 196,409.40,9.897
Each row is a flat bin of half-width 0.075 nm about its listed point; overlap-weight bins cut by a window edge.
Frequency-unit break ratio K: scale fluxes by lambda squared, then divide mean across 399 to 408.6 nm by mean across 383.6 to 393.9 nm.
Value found 1.3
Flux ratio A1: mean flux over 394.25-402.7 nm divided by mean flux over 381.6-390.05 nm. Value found 1.1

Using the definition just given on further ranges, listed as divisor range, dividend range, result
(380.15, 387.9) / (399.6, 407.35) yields 1.21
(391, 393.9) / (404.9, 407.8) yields 1.19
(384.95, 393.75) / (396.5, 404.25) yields 1.12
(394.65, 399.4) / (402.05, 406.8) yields 1.25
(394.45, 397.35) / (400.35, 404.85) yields 1.31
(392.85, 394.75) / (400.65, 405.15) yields 1.41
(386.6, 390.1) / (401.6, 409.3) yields 1.30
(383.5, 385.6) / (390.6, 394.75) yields 1.06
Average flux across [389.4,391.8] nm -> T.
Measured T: 9.89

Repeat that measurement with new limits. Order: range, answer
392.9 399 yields 8.92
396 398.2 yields 7.75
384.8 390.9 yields 9.65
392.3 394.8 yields 8.78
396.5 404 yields 10.6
